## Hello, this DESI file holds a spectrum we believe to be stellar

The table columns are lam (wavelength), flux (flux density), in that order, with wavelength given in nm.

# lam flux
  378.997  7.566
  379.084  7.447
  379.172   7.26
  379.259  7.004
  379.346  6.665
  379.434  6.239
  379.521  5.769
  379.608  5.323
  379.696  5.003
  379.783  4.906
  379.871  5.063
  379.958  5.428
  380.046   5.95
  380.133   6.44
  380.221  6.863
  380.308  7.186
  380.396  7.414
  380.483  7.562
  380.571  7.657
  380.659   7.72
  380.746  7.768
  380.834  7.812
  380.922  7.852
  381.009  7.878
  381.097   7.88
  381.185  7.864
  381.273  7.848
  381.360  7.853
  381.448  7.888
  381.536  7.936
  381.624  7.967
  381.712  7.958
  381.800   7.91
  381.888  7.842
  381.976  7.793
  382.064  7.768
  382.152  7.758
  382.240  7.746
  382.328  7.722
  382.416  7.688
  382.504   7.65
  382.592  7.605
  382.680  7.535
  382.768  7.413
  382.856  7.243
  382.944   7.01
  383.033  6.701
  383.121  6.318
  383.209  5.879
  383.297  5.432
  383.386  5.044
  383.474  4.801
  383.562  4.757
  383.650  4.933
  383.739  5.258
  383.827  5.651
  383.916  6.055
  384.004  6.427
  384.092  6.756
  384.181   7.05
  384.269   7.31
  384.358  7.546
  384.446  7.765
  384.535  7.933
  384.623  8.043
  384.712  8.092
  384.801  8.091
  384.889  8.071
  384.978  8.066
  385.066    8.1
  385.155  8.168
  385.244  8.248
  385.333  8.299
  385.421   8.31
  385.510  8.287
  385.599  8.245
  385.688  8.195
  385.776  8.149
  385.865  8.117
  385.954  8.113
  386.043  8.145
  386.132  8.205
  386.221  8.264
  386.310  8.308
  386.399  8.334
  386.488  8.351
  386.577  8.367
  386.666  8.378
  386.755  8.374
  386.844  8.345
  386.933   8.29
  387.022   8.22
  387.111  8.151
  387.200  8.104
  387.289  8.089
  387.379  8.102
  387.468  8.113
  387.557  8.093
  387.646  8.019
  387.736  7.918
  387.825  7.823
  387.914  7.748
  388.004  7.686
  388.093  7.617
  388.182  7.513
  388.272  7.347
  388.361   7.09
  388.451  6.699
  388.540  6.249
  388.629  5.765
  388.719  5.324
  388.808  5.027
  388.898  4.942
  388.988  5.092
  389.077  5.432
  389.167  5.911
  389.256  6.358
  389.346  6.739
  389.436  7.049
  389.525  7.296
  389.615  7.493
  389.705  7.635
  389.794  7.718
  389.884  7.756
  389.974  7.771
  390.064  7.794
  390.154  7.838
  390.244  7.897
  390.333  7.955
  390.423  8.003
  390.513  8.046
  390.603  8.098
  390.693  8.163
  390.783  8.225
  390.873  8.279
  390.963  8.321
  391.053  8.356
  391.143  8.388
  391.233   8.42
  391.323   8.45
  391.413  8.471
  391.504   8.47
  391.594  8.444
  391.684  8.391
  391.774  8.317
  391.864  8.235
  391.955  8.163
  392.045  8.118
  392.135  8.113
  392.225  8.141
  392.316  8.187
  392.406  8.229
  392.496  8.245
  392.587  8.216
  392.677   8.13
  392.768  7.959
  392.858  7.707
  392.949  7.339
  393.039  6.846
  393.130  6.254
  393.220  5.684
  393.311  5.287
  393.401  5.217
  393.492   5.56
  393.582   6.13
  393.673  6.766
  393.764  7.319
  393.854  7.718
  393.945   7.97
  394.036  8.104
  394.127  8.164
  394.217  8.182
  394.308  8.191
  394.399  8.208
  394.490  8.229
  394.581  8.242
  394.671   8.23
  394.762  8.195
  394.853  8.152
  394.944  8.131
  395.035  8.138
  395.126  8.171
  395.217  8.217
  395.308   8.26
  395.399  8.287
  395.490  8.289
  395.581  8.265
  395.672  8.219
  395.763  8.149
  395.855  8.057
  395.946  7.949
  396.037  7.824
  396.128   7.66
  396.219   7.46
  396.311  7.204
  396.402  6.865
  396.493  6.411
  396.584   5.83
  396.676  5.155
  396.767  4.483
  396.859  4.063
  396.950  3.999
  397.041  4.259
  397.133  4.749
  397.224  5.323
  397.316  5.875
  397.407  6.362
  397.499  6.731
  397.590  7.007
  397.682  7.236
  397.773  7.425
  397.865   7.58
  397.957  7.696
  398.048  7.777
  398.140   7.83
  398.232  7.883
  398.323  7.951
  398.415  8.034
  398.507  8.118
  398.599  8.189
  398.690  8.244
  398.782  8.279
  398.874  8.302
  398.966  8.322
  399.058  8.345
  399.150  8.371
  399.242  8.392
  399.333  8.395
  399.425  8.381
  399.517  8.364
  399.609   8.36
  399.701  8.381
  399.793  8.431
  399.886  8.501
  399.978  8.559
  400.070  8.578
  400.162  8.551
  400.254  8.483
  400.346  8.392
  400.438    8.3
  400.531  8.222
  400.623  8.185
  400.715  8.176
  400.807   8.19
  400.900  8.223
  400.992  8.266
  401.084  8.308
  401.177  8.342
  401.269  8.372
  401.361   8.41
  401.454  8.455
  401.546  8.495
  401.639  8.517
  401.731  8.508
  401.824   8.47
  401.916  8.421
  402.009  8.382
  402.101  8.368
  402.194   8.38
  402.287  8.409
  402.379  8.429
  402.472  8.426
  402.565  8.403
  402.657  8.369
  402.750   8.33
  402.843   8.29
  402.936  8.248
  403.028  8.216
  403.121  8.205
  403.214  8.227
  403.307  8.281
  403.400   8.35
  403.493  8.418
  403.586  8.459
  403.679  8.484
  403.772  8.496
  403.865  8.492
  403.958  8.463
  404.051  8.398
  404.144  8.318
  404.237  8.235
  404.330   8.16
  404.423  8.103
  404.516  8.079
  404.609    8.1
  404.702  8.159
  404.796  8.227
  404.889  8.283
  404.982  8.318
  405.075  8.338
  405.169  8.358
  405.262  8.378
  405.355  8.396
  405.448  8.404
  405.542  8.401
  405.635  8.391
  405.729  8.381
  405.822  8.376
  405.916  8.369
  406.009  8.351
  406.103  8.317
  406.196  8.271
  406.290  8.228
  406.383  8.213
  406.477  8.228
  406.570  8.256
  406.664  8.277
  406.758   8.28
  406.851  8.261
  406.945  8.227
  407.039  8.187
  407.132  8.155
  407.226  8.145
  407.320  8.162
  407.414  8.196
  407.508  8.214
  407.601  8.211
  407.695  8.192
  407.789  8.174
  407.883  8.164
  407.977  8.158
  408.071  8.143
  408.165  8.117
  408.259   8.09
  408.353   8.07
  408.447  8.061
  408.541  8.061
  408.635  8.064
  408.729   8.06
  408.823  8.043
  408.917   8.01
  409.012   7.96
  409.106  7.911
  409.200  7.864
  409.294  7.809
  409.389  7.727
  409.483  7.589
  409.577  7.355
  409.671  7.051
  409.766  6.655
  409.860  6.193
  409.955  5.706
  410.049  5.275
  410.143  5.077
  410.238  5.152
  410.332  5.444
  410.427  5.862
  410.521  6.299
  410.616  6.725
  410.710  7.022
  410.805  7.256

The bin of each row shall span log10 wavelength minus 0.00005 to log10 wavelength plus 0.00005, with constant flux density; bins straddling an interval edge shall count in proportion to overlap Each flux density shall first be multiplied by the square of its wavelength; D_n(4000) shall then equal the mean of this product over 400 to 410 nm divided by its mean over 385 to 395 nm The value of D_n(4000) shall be 1.1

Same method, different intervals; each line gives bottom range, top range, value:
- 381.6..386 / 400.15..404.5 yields 1.26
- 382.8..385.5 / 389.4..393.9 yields 1.15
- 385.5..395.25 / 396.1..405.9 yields 1.09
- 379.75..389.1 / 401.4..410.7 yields 1.21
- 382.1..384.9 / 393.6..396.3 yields 1.24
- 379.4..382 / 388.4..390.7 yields 1.02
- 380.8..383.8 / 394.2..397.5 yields 1.07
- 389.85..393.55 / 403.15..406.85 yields 1.14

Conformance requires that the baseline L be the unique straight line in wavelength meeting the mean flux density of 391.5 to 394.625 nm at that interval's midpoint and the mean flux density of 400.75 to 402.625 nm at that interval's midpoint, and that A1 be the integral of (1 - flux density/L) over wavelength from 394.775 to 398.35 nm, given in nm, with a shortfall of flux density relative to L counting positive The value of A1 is 0.39 nm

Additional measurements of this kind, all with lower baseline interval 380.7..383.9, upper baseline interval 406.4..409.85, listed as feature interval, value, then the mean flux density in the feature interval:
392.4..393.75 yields 0.11 nm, 6.87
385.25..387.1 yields -0.26 nm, 8.26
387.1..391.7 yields -0.09 nm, 7.48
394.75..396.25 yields -0.11 nm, 8.09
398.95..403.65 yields -0.38 nm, 8.37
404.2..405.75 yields -0.08 nm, 8.28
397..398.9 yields 0.11 nm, 7.18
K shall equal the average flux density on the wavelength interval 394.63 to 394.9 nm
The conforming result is 8.18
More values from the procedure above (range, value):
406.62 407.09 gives 8.25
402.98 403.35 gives 8.24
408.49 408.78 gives 8.07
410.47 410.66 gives 6.5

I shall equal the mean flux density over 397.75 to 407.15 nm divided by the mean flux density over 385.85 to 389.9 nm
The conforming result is 1.1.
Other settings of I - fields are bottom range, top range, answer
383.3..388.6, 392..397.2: 0.96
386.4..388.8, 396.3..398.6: 0.85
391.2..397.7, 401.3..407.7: 1.13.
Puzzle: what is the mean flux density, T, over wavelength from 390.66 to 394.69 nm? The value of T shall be 7.77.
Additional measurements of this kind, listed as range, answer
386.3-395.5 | 7.65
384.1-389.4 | 7.6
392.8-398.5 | 7.15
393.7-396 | 8.11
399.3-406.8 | 8.34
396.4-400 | 7.21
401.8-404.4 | 8.36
